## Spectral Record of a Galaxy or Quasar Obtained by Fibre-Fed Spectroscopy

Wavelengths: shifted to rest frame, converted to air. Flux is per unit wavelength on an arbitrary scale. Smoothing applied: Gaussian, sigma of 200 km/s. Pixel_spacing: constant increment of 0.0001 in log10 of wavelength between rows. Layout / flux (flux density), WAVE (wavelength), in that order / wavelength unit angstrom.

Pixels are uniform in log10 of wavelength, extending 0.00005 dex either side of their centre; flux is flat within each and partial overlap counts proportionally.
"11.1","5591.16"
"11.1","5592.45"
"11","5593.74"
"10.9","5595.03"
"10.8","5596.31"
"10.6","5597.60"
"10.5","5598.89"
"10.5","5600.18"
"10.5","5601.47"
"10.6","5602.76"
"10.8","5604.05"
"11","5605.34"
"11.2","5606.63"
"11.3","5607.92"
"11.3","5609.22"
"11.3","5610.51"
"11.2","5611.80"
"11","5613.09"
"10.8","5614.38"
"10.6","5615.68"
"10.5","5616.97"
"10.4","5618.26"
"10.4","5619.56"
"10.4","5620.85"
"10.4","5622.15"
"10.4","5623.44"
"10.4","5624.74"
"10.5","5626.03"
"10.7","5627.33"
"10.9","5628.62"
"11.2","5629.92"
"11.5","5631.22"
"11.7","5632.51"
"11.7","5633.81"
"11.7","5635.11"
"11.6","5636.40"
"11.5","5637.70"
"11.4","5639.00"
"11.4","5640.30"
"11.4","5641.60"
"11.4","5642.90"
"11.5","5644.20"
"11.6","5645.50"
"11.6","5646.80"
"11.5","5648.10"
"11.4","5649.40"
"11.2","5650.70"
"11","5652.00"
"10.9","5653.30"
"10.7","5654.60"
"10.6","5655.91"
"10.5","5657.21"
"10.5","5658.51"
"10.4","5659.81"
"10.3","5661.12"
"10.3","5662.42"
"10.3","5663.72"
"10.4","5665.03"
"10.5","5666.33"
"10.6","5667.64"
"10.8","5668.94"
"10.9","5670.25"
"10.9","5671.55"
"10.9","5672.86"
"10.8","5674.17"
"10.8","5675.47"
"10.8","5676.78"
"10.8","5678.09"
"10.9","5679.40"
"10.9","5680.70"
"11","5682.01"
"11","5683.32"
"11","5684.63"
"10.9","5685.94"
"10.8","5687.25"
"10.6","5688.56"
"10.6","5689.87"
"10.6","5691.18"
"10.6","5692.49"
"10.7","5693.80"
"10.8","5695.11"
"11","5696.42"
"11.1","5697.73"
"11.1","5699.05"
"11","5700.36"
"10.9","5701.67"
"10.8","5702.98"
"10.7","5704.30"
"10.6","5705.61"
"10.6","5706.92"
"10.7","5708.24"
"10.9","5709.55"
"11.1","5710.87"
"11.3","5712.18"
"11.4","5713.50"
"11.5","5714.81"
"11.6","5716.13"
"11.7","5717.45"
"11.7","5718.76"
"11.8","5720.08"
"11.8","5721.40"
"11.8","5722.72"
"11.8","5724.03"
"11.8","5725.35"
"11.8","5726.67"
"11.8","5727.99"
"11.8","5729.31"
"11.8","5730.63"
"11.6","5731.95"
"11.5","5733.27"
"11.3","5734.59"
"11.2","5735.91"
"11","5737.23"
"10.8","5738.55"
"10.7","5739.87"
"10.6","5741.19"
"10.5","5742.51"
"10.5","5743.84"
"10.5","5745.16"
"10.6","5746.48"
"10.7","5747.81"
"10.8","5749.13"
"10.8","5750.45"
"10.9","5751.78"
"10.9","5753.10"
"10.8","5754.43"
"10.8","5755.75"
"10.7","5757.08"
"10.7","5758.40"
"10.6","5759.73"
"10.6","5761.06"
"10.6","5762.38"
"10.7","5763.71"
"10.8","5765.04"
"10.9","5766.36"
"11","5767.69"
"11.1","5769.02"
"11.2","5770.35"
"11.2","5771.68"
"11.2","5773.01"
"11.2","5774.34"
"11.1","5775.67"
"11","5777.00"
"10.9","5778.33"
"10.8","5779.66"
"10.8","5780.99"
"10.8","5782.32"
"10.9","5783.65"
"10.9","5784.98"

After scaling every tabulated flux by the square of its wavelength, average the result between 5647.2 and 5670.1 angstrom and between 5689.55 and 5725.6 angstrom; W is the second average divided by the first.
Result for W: 1.1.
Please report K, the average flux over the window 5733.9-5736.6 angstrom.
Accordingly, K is 11.3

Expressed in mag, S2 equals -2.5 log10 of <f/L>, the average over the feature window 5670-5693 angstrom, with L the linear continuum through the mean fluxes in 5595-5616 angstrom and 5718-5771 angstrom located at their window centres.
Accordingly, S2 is 0.02 mag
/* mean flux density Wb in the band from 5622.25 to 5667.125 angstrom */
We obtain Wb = 11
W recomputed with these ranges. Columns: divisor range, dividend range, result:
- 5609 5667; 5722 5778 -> 1.05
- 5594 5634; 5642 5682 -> 1.02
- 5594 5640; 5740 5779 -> 1.04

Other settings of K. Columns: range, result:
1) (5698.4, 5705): 10.9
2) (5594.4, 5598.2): 10.8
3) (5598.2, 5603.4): 10.5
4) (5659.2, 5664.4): 10.3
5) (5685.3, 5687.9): 10.8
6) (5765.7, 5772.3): 11.1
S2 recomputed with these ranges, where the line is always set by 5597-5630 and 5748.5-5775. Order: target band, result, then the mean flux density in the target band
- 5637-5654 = -0.06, 11.4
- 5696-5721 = -0.03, 11.1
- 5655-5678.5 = 0.02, 10.6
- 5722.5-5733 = -0.09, 11.8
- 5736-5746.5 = 0.02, 10.7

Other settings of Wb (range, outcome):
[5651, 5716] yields 10.8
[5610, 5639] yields 11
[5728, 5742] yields 11.3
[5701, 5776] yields 11.1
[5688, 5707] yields 10.8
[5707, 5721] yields 11.3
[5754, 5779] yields 10.9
